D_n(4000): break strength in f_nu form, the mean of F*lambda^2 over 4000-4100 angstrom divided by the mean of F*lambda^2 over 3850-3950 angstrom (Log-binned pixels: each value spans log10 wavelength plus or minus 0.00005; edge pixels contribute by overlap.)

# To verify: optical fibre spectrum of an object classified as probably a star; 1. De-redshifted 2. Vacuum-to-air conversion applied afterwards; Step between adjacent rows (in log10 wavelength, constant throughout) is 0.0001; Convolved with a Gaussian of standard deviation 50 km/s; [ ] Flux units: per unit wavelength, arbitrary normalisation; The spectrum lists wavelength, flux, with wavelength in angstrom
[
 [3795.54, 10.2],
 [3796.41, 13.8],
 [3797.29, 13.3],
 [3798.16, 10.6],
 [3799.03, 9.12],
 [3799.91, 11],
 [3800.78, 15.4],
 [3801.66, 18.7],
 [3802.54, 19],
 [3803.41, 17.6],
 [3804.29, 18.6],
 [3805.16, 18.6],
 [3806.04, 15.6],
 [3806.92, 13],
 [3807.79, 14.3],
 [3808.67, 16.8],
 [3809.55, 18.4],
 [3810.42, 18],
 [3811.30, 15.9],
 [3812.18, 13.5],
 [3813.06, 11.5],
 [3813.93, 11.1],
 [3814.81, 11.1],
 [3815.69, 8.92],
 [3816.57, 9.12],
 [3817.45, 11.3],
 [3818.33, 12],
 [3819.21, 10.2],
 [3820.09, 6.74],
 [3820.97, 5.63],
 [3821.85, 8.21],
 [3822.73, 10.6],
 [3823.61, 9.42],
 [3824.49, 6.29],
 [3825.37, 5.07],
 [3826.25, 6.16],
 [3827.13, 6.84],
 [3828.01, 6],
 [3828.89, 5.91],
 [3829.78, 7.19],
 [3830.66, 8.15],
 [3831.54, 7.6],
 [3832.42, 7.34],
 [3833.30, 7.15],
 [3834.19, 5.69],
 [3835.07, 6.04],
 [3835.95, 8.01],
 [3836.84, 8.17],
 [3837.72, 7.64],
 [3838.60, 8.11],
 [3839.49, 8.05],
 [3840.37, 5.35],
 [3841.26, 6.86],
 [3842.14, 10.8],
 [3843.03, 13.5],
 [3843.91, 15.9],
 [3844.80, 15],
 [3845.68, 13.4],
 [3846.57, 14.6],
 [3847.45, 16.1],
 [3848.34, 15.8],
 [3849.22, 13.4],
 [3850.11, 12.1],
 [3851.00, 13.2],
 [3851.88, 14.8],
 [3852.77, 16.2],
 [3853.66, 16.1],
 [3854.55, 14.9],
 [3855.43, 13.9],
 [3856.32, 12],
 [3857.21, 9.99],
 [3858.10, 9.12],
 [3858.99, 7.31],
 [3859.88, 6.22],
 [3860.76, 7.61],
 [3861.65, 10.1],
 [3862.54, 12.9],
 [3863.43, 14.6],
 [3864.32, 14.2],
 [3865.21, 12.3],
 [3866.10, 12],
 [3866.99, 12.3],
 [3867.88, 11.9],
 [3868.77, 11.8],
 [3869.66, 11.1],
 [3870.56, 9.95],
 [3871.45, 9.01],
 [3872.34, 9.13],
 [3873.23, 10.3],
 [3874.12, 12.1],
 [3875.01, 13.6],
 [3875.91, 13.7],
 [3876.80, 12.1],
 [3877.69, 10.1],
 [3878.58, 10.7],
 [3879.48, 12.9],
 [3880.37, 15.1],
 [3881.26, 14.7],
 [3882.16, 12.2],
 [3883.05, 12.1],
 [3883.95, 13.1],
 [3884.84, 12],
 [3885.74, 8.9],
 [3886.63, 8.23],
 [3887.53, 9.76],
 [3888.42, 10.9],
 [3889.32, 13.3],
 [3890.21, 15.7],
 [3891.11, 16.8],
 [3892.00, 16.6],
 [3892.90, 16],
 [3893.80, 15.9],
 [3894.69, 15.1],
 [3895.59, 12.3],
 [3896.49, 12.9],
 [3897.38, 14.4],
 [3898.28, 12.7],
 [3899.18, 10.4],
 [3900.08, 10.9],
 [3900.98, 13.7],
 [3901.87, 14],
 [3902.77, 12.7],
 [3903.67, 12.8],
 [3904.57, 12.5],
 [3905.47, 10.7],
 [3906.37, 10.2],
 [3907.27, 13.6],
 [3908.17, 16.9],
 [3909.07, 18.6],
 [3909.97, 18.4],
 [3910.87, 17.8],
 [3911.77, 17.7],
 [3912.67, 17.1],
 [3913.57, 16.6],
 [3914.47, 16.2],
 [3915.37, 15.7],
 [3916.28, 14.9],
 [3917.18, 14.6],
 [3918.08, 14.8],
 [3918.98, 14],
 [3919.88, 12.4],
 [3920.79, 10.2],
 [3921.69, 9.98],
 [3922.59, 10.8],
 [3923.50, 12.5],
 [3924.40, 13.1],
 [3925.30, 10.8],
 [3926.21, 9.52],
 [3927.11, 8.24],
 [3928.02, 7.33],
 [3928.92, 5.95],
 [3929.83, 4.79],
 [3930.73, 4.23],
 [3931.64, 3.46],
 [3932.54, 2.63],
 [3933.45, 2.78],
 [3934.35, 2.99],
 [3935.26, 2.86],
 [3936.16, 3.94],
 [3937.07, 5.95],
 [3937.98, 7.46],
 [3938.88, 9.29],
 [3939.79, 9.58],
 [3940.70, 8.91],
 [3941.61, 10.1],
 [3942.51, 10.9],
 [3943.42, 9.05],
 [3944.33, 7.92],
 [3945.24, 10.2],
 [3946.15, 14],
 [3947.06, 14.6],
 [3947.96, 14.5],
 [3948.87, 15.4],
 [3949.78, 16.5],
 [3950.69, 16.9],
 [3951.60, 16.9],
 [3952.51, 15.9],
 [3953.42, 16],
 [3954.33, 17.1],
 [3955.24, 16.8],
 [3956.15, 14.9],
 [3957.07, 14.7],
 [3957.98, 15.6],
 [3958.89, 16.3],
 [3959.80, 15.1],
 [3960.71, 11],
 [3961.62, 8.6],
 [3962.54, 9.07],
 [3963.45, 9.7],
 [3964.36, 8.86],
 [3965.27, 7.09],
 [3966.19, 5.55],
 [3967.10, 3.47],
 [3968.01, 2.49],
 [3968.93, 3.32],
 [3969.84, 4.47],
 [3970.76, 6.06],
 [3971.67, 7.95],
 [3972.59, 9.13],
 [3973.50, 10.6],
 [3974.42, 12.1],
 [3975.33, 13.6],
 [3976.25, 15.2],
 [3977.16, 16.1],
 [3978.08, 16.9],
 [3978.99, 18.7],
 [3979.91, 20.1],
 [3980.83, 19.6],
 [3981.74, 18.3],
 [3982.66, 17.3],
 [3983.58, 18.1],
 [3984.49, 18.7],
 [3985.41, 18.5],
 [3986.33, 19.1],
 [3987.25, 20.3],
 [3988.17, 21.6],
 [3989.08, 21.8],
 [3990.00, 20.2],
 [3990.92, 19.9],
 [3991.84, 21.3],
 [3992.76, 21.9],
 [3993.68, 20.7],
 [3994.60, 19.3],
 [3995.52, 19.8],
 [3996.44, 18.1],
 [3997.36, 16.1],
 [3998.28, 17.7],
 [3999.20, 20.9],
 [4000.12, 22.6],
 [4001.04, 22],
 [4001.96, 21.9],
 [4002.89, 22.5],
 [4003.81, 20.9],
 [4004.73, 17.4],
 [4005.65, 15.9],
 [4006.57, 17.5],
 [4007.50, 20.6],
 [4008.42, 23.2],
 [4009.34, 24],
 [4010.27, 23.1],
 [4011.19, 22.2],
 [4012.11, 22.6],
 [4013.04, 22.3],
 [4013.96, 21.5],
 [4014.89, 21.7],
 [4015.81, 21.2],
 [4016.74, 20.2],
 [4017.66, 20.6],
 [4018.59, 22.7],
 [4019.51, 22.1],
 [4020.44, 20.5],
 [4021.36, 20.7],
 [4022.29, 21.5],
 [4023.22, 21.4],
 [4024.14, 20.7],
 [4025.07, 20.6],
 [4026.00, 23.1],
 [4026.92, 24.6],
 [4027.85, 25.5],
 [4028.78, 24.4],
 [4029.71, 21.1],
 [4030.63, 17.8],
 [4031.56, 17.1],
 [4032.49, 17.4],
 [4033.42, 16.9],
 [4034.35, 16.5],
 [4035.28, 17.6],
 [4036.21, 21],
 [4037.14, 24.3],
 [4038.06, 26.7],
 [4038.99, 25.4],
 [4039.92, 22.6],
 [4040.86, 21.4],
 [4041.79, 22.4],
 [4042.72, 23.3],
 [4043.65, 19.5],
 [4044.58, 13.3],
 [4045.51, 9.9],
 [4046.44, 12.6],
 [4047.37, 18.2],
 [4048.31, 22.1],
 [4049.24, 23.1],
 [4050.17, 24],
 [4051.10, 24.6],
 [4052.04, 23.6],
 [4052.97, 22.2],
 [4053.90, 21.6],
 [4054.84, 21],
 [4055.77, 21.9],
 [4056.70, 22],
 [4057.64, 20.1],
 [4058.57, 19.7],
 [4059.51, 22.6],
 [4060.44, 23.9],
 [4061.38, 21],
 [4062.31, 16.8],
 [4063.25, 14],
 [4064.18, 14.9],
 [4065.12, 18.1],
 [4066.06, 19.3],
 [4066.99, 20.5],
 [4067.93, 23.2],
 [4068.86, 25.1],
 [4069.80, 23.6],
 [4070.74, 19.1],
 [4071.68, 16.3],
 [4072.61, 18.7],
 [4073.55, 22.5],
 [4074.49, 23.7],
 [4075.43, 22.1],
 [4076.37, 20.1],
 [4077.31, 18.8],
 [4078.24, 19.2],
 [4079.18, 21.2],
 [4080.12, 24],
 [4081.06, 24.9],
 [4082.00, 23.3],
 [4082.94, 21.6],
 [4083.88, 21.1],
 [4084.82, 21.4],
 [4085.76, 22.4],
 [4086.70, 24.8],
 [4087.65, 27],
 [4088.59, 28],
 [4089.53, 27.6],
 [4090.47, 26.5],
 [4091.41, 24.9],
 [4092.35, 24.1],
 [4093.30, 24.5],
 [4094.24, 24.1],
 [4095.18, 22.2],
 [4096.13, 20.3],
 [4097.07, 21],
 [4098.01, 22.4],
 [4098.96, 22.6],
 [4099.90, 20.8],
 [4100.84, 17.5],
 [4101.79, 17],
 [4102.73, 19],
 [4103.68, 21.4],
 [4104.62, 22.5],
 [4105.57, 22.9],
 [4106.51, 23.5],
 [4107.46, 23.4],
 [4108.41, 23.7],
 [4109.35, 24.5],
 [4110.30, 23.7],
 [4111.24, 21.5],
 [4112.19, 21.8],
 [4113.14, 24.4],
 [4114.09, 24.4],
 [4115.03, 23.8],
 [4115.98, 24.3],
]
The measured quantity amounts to 1.97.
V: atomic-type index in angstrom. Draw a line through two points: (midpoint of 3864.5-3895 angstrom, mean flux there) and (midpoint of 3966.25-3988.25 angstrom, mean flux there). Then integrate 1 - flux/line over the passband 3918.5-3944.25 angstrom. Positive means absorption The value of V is 9.9 angstrom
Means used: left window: 12.4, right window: 13.5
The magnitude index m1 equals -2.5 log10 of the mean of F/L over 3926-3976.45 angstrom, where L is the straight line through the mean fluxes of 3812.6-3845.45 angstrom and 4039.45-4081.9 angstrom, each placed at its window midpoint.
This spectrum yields 0.47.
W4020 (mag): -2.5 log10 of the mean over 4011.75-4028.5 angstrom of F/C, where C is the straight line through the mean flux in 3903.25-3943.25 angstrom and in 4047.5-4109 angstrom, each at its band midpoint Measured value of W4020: -0.23 mag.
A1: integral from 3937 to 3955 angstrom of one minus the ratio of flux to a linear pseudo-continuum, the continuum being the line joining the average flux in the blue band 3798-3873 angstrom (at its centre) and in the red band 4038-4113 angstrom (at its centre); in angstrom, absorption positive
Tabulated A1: 4.0 angstrom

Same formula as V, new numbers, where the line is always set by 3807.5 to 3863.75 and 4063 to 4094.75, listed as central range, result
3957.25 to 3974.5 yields 8.2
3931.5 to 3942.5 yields 6.7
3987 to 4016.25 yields -3.5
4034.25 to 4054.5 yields -0.3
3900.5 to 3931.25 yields 3.4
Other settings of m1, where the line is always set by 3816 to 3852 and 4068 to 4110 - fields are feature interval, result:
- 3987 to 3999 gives -0.14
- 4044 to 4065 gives 0.05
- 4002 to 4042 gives -0.12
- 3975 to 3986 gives -0.05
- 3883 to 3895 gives -0.08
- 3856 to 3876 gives 0.01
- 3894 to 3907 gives 0.02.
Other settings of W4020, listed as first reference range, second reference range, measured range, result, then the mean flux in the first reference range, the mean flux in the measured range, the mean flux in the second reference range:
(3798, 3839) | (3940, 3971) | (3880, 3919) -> -0.241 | 10.8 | 13.9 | 11.4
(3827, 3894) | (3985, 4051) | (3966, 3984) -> 0.450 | 11.3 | 12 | 20.6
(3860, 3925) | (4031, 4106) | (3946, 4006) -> 0.097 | 13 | 15.5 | 21.2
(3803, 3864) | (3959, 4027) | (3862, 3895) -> 0.030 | 11.1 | 12.5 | 17.4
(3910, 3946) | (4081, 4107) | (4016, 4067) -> -0.105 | 10.1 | 20.6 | 22.8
